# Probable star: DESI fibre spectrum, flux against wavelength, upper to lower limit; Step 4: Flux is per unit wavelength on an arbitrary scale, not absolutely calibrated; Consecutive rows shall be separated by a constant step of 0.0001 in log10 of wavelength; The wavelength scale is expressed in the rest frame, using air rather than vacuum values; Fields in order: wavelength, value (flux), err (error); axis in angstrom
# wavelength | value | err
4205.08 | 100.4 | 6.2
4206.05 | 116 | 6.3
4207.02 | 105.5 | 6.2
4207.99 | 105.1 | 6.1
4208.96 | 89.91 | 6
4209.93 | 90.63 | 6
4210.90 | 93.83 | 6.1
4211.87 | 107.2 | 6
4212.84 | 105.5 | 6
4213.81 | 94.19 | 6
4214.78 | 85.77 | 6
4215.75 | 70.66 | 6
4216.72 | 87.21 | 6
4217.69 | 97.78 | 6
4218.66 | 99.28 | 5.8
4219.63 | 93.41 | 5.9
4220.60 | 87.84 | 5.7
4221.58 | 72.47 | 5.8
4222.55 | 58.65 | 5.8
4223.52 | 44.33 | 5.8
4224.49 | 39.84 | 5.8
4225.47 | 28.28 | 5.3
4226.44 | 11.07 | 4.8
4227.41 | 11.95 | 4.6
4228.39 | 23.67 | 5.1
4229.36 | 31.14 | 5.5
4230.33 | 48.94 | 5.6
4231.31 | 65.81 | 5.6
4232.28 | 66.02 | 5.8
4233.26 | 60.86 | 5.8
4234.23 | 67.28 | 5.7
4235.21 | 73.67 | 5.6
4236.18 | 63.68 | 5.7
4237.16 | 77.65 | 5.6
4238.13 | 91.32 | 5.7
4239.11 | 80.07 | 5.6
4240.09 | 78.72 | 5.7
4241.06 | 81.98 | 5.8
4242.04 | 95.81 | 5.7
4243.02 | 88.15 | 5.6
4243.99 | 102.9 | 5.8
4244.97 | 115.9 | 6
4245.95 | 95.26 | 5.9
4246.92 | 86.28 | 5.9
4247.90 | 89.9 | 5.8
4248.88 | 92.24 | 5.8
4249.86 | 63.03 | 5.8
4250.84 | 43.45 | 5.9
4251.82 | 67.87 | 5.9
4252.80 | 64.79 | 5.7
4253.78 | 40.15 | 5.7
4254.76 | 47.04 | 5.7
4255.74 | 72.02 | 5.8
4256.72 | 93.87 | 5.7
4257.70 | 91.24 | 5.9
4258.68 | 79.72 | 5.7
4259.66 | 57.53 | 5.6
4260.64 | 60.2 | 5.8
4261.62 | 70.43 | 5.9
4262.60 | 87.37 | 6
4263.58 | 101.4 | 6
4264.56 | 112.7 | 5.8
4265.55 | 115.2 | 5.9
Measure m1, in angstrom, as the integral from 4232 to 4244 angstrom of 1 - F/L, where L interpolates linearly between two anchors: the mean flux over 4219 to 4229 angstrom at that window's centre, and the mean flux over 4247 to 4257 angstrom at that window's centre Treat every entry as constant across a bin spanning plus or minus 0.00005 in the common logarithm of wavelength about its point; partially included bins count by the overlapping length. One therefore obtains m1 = -4.3 angstrom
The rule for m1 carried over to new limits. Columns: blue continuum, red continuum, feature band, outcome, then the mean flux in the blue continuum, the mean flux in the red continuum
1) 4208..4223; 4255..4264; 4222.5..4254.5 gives 6.9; 89.5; 78.3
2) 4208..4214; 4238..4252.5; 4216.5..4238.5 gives 7.4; 97.6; 84.4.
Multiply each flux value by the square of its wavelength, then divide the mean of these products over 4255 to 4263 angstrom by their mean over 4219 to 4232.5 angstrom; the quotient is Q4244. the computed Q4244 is 1.6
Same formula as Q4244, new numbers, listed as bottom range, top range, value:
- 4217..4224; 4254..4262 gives 0.90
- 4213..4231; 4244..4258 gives 1.27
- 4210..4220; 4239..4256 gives 0.85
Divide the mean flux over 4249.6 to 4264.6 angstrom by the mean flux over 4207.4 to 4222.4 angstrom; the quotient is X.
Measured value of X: 0.8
